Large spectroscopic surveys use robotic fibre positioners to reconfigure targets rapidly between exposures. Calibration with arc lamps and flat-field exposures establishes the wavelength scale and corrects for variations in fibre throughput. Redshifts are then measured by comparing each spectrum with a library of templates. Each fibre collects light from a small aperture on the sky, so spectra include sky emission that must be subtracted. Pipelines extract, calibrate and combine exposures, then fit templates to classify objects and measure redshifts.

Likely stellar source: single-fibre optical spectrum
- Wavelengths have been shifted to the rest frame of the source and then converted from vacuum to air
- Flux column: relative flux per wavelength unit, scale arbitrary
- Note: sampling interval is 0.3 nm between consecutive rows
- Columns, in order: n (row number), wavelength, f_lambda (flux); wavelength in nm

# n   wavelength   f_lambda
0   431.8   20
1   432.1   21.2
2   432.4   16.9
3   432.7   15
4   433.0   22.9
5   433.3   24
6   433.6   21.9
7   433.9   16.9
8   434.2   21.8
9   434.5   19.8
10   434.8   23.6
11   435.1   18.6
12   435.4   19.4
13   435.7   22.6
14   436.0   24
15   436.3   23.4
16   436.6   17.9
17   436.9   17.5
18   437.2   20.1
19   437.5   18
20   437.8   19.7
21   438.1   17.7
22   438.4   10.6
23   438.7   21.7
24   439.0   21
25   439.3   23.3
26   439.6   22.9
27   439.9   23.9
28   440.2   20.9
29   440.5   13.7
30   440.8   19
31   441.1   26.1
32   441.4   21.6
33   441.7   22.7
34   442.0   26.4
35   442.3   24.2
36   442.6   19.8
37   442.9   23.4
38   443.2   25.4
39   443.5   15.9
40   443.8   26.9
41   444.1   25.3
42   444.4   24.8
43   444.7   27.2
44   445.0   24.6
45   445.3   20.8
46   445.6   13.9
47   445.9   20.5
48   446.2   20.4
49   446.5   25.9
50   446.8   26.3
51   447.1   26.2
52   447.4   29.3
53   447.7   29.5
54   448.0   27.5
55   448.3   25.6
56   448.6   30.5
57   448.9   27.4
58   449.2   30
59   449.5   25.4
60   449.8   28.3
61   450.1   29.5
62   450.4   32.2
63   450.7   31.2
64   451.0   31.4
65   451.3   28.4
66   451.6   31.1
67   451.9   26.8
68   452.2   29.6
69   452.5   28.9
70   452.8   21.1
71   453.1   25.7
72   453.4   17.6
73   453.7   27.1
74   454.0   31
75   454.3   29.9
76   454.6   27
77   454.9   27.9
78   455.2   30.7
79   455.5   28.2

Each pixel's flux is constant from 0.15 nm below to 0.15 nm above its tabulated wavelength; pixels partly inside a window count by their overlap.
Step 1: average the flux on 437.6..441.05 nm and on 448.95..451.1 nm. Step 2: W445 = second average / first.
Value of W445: 1.50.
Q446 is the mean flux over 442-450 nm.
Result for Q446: 24.9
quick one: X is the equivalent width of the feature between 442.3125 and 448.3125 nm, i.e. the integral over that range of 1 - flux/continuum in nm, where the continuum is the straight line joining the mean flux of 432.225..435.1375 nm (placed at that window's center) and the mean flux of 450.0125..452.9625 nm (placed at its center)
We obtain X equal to 0.47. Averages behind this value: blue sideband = 20.2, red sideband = 29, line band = 23.9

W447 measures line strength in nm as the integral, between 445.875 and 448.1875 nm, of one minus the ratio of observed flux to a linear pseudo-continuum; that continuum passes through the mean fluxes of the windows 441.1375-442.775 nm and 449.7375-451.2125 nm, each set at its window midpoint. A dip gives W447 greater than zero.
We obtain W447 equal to 0.14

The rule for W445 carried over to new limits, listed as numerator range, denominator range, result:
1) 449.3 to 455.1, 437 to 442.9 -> 1.35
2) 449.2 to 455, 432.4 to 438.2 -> 1.38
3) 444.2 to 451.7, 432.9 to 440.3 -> 1.30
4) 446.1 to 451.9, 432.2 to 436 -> 1.38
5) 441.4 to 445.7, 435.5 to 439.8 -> 1.15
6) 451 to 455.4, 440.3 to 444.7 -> 1.21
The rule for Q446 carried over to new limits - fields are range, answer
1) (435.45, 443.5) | 20.9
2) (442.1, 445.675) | 22.9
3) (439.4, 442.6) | 22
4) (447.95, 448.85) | 27.9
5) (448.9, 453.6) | 27.8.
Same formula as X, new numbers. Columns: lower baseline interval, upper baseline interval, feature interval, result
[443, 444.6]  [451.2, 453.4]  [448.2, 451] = -0.36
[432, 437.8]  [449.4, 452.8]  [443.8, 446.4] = 0.32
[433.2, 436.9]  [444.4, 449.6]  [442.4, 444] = 0.10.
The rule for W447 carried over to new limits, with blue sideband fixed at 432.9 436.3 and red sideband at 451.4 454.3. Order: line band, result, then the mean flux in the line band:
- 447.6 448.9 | -0.14 nm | 28.1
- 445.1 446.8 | 0.26 nm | 21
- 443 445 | 0.00 nm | 24.3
